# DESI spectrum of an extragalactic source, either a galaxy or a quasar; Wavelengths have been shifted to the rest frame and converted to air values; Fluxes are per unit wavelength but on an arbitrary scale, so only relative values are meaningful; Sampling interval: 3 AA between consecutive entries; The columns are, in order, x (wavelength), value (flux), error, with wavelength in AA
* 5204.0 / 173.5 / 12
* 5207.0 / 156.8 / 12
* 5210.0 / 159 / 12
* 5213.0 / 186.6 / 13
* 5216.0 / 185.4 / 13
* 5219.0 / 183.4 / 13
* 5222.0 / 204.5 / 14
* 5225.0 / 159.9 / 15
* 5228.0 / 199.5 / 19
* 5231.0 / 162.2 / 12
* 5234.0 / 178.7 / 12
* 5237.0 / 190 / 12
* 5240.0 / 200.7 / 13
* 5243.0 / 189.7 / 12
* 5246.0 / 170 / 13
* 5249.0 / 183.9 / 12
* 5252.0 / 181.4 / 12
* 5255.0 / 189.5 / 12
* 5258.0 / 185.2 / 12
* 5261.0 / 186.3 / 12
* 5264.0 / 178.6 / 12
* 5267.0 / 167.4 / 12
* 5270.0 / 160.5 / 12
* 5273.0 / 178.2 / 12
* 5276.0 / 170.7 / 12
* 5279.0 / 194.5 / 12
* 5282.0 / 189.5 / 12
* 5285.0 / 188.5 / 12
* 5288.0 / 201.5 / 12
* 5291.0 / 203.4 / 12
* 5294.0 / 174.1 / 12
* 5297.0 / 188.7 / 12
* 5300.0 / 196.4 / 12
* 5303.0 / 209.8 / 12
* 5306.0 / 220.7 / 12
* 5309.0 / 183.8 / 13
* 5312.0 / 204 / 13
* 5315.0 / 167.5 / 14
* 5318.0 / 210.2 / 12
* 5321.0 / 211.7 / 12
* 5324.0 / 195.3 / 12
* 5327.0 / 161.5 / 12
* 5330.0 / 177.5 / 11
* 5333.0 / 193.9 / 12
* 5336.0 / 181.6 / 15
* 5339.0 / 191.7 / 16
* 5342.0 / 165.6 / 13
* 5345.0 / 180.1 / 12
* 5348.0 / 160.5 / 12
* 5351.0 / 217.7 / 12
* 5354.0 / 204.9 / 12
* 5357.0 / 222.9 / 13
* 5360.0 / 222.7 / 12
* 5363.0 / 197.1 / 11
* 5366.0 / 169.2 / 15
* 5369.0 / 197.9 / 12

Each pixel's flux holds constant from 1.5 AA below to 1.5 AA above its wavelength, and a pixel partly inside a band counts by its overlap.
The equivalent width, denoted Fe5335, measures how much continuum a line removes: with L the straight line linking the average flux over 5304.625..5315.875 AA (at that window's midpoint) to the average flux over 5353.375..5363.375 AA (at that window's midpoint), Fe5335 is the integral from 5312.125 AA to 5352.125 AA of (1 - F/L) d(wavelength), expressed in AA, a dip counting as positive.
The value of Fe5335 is 3.4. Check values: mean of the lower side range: 195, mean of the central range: 186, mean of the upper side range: 214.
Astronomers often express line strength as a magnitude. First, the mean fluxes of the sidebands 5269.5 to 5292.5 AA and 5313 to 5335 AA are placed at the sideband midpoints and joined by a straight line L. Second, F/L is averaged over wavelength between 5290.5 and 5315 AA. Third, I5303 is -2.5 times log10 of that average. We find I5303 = -0.044 mag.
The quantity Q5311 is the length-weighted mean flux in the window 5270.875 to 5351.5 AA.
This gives 189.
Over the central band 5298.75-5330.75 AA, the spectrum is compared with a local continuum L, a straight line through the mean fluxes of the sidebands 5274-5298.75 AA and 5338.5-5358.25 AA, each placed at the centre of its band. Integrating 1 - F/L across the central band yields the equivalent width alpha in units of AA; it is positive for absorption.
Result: -0.8 AA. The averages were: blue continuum 189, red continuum 192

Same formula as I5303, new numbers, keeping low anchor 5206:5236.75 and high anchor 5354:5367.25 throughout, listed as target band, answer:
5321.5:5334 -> 0.08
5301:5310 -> -0.06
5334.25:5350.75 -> 0.12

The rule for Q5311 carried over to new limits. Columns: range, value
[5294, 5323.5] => 198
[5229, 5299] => 183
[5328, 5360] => 191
